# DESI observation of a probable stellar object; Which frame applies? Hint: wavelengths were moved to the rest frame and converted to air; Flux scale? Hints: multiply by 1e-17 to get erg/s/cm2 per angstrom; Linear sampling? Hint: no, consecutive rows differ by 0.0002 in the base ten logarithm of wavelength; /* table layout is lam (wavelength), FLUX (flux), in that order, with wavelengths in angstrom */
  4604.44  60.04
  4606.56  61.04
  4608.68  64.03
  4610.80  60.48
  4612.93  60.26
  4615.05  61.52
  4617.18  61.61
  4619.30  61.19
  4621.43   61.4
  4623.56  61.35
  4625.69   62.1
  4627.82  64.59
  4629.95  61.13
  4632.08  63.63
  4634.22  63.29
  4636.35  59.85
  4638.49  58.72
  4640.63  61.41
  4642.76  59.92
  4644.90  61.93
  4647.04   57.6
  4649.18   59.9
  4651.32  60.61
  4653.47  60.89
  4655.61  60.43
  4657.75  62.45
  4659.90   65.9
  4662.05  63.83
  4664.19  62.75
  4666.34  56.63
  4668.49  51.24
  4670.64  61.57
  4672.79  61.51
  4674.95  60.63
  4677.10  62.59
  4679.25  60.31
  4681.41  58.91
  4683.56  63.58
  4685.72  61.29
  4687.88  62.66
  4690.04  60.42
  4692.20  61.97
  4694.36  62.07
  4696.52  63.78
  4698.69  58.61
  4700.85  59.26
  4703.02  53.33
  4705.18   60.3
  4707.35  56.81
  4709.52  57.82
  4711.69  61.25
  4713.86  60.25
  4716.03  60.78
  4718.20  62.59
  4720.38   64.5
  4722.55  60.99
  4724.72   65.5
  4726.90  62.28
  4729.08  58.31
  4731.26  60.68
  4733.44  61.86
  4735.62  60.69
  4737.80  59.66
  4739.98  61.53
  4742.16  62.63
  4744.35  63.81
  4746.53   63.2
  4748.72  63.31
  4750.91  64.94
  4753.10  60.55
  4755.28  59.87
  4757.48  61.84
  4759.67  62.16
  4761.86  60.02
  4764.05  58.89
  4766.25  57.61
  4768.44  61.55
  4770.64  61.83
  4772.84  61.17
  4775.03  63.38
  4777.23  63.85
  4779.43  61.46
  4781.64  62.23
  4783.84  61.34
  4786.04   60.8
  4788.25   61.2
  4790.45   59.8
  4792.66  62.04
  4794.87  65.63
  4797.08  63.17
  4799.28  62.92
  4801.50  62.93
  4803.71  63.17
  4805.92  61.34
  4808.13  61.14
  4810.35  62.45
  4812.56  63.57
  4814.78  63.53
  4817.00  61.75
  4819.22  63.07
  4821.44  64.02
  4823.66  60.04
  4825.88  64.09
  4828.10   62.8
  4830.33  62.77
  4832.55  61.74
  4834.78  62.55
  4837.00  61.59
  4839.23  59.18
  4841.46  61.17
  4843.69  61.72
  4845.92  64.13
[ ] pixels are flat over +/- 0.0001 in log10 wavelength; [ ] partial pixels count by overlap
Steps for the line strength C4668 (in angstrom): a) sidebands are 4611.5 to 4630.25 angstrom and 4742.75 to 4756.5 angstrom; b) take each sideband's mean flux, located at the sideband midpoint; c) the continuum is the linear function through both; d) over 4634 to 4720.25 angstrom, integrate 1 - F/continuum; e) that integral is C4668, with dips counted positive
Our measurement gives 2.17 angstrom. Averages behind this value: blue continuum 61.7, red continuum 62.6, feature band 60.5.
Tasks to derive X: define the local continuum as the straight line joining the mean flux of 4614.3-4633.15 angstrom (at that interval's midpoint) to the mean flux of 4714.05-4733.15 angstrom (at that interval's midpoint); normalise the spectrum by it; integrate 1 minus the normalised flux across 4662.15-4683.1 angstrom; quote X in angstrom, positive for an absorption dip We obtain 0.70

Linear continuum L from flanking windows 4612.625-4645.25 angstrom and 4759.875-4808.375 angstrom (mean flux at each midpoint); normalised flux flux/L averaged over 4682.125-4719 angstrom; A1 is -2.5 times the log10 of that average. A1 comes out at 0.02 mag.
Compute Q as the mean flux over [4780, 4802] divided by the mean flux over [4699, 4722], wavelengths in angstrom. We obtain 1.04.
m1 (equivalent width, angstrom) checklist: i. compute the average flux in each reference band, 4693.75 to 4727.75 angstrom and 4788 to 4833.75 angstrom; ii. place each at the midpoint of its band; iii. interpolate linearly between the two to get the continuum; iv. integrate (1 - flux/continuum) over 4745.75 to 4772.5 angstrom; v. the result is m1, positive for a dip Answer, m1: 0.1 angstrom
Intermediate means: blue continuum 60.6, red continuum 62.6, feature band 61.3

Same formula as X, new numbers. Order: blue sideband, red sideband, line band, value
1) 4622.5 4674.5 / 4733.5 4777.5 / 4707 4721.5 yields 0.1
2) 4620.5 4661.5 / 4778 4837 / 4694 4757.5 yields 0.9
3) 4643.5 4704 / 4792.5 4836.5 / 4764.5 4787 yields 0.3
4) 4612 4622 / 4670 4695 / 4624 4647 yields -0.1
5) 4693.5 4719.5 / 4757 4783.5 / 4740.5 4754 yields -0.5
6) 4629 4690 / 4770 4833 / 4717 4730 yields -0.2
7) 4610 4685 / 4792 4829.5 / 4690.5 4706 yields 0.4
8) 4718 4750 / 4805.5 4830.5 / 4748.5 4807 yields 0.5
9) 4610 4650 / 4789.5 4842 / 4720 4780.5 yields 0.3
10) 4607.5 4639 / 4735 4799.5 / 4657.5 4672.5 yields 0.3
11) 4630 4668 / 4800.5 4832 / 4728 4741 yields 0.3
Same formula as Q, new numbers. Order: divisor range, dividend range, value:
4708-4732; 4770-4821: 1.02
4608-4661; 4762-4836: 1.01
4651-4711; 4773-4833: 1.03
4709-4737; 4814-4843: 1.01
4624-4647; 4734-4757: 1.01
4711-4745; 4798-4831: 1.02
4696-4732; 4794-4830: 1.04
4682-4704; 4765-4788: 1.01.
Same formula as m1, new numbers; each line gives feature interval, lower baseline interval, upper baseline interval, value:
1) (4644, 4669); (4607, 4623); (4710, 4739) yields 0.37 angstrom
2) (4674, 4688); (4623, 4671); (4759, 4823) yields -0.04 angstrom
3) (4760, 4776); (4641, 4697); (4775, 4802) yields 0.36 angstrom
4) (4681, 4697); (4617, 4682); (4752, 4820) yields -0.18 angstrom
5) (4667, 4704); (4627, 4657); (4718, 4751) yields 0.81 angstrom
